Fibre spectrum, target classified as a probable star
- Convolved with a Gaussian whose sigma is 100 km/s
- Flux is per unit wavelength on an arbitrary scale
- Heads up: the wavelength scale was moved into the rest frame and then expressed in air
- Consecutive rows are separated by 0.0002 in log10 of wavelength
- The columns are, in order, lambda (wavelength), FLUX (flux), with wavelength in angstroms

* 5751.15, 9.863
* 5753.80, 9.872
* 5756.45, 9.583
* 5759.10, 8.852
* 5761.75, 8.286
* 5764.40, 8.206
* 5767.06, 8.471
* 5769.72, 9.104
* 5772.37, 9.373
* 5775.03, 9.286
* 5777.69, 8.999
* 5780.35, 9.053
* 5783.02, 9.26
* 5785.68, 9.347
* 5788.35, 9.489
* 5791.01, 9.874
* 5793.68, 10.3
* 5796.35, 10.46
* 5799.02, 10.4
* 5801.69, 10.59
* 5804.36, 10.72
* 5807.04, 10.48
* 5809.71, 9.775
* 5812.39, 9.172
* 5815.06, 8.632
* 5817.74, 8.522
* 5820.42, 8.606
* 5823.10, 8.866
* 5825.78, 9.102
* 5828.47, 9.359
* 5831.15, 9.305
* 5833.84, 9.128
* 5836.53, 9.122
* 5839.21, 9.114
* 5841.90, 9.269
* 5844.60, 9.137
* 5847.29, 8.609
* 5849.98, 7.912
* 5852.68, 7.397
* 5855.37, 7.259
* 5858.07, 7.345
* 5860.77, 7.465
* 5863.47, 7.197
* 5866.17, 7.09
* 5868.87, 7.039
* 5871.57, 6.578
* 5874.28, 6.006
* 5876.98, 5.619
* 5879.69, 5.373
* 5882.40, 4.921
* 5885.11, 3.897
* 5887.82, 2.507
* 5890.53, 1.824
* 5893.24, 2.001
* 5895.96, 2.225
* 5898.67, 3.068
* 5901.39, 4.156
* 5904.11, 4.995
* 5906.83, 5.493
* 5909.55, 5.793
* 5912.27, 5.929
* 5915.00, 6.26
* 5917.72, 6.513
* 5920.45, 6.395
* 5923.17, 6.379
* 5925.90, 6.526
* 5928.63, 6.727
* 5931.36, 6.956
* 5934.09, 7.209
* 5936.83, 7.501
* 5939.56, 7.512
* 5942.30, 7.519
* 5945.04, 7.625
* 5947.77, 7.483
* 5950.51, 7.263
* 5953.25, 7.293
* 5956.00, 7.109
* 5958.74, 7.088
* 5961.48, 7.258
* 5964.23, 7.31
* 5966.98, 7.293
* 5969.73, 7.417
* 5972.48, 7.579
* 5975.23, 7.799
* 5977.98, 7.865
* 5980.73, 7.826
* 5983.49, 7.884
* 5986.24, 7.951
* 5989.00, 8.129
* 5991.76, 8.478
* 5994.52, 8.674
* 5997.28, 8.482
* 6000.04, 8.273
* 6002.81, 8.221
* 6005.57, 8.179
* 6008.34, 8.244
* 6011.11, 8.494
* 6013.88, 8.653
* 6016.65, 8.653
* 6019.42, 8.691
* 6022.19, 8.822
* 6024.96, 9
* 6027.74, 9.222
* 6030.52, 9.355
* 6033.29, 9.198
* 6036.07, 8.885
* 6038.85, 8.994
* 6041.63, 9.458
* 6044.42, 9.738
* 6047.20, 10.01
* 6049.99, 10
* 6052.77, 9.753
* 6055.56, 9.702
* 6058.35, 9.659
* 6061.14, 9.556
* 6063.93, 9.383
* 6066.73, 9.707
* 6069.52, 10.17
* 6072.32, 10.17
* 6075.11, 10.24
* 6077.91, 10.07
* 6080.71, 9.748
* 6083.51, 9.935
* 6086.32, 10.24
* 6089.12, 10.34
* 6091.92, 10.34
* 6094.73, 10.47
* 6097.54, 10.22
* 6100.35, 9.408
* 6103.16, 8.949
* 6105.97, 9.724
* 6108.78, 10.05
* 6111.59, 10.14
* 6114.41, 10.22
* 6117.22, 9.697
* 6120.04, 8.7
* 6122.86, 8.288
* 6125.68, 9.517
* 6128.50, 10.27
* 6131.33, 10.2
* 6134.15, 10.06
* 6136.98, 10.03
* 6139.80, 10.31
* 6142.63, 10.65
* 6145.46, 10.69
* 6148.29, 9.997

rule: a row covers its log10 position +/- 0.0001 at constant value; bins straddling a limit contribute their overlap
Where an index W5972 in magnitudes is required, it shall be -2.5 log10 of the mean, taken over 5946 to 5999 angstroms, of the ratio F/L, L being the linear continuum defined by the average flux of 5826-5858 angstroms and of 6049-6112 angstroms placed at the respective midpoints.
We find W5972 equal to 0.21 mag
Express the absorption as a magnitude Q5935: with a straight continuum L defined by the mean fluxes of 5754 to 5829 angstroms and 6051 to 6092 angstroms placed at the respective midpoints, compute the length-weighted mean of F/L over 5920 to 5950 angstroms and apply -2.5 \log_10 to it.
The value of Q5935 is 0.333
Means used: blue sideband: 9.37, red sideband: 9.92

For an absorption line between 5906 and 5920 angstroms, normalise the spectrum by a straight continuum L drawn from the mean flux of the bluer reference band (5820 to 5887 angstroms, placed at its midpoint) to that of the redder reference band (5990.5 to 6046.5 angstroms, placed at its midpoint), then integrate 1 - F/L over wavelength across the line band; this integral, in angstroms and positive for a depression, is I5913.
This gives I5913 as 3.4 angstroms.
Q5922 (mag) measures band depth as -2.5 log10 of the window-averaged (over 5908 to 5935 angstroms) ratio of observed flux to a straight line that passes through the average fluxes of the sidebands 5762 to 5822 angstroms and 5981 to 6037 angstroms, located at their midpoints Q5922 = 0.35 mag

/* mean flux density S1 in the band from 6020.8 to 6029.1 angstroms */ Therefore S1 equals 9.02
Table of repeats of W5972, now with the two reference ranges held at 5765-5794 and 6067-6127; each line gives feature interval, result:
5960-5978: 0.272 mag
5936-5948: 0.258 mag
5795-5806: -0.136 mag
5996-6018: 0.154 mag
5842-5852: 0.100 mag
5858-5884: 0.421 mag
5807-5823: 0.030 mag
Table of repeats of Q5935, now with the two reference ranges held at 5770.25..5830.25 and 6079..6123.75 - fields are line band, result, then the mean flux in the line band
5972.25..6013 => 0.19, 8.16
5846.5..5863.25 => 0.25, 7.6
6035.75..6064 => 0.02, 9.59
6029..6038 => 0.07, 9.14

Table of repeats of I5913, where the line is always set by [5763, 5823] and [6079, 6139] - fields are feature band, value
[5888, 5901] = 9.7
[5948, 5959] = 2.8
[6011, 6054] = 2.4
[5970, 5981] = 2.2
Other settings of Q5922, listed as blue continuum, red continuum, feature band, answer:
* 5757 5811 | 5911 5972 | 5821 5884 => 0.099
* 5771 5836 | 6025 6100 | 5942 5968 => 0.301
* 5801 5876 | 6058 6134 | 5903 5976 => 0.292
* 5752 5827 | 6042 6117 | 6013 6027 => 0.118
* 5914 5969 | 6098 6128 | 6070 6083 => -0.121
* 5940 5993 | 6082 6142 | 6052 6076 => -0.079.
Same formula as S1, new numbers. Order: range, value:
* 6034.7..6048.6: 9.41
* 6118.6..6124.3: 8.5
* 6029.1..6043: 9.18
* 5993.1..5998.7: 8.58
